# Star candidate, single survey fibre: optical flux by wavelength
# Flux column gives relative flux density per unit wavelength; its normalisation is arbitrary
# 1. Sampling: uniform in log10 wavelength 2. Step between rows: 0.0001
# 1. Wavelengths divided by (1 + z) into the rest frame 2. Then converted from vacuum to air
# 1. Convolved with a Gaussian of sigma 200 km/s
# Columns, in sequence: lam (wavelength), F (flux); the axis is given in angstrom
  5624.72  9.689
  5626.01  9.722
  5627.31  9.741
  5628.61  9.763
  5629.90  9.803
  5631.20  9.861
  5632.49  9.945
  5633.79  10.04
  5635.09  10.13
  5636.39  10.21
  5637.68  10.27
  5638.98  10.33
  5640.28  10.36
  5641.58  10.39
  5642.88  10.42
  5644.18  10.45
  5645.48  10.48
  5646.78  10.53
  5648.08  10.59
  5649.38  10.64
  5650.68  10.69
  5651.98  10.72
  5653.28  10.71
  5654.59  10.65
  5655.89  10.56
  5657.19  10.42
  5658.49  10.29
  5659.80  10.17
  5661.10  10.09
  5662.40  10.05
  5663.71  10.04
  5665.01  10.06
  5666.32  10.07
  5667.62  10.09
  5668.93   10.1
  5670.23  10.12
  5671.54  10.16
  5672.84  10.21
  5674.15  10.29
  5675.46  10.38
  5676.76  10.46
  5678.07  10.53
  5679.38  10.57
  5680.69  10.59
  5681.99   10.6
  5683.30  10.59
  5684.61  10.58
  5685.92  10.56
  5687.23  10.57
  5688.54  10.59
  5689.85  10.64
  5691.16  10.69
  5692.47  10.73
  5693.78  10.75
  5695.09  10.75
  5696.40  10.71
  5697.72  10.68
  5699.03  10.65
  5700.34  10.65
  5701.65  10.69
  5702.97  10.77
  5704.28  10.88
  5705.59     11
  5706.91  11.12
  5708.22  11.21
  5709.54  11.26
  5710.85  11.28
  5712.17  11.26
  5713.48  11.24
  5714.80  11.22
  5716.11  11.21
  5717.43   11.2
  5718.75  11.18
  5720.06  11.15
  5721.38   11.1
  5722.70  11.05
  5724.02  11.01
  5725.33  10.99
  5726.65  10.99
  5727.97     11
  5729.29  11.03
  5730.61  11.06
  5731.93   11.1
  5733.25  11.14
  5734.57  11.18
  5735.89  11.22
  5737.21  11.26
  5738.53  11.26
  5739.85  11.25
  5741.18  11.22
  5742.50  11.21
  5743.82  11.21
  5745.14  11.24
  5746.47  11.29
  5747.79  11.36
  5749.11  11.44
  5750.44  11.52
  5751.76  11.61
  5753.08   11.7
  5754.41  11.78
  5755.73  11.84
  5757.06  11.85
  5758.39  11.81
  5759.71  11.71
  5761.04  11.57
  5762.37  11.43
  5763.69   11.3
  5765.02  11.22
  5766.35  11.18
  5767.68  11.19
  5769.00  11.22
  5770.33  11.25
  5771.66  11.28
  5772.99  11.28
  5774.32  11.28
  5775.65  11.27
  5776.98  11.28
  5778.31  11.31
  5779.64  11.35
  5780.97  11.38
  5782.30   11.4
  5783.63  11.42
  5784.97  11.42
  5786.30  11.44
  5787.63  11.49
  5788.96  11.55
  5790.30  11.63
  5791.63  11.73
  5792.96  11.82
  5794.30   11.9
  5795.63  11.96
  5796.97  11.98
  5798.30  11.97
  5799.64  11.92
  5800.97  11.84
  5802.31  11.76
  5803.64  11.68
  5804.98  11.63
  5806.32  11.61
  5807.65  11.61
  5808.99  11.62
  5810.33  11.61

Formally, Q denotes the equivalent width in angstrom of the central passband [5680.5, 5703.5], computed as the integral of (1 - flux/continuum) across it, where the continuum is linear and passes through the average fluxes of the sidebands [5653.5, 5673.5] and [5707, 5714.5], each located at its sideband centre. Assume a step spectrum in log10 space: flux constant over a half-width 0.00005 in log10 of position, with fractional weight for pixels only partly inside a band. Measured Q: 0.4 angstrom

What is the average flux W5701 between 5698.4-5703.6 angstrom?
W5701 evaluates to 10.7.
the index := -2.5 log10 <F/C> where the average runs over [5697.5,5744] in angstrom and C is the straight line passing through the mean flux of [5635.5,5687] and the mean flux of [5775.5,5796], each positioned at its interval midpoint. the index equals -0.015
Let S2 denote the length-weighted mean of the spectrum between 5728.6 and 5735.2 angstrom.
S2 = 11.1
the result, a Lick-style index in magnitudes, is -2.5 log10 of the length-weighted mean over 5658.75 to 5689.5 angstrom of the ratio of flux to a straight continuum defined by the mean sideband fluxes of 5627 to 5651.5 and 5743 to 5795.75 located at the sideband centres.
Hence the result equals 0.03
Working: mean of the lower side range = 10.3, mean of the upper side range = 11.5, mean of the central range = 10.3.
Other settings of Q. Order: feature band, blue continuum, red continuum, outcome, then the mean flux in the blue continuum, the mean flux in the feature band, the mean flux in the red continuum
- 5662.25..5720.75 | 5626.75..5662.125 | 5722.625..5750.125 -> 0.4 angstrom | 10.3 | 10.7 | 11.2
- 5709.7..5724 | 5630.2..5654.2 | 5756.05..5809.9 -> -0.3 angstrom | 10.4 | 11.2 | 11.5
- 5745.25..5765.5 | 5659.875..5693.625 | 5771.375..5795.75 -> -0.7 angstrom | 10.4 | 11.6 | 11.5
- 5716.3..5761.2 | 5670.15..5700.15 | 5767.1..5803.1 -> -0.9 angstrom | 10.5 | 11.3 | 11.5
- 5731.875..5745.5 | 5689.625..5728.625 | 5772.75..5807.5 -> 0.0 angstrom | 11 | 11.2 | 11.6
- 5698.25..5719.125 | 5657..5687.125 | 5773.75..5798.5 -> -0.7 angstrom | 10.3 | 11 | 11.6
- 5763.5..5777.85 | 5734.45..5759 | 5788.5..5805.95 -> 0.4 angstrom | 11.4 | 11.2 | 11.8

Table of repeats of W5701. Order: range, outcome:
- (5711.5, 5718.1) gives 11.2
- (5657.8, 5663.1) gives 10.1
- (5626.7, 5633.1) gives 9.83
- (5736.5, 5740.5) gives 11.3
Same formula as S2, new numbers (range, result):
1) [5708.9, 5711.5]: 11.3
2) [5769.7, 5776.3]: 11.3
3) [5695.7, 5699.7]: 10.7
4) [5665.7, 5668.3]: 10.1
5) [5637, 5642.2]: 10.3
